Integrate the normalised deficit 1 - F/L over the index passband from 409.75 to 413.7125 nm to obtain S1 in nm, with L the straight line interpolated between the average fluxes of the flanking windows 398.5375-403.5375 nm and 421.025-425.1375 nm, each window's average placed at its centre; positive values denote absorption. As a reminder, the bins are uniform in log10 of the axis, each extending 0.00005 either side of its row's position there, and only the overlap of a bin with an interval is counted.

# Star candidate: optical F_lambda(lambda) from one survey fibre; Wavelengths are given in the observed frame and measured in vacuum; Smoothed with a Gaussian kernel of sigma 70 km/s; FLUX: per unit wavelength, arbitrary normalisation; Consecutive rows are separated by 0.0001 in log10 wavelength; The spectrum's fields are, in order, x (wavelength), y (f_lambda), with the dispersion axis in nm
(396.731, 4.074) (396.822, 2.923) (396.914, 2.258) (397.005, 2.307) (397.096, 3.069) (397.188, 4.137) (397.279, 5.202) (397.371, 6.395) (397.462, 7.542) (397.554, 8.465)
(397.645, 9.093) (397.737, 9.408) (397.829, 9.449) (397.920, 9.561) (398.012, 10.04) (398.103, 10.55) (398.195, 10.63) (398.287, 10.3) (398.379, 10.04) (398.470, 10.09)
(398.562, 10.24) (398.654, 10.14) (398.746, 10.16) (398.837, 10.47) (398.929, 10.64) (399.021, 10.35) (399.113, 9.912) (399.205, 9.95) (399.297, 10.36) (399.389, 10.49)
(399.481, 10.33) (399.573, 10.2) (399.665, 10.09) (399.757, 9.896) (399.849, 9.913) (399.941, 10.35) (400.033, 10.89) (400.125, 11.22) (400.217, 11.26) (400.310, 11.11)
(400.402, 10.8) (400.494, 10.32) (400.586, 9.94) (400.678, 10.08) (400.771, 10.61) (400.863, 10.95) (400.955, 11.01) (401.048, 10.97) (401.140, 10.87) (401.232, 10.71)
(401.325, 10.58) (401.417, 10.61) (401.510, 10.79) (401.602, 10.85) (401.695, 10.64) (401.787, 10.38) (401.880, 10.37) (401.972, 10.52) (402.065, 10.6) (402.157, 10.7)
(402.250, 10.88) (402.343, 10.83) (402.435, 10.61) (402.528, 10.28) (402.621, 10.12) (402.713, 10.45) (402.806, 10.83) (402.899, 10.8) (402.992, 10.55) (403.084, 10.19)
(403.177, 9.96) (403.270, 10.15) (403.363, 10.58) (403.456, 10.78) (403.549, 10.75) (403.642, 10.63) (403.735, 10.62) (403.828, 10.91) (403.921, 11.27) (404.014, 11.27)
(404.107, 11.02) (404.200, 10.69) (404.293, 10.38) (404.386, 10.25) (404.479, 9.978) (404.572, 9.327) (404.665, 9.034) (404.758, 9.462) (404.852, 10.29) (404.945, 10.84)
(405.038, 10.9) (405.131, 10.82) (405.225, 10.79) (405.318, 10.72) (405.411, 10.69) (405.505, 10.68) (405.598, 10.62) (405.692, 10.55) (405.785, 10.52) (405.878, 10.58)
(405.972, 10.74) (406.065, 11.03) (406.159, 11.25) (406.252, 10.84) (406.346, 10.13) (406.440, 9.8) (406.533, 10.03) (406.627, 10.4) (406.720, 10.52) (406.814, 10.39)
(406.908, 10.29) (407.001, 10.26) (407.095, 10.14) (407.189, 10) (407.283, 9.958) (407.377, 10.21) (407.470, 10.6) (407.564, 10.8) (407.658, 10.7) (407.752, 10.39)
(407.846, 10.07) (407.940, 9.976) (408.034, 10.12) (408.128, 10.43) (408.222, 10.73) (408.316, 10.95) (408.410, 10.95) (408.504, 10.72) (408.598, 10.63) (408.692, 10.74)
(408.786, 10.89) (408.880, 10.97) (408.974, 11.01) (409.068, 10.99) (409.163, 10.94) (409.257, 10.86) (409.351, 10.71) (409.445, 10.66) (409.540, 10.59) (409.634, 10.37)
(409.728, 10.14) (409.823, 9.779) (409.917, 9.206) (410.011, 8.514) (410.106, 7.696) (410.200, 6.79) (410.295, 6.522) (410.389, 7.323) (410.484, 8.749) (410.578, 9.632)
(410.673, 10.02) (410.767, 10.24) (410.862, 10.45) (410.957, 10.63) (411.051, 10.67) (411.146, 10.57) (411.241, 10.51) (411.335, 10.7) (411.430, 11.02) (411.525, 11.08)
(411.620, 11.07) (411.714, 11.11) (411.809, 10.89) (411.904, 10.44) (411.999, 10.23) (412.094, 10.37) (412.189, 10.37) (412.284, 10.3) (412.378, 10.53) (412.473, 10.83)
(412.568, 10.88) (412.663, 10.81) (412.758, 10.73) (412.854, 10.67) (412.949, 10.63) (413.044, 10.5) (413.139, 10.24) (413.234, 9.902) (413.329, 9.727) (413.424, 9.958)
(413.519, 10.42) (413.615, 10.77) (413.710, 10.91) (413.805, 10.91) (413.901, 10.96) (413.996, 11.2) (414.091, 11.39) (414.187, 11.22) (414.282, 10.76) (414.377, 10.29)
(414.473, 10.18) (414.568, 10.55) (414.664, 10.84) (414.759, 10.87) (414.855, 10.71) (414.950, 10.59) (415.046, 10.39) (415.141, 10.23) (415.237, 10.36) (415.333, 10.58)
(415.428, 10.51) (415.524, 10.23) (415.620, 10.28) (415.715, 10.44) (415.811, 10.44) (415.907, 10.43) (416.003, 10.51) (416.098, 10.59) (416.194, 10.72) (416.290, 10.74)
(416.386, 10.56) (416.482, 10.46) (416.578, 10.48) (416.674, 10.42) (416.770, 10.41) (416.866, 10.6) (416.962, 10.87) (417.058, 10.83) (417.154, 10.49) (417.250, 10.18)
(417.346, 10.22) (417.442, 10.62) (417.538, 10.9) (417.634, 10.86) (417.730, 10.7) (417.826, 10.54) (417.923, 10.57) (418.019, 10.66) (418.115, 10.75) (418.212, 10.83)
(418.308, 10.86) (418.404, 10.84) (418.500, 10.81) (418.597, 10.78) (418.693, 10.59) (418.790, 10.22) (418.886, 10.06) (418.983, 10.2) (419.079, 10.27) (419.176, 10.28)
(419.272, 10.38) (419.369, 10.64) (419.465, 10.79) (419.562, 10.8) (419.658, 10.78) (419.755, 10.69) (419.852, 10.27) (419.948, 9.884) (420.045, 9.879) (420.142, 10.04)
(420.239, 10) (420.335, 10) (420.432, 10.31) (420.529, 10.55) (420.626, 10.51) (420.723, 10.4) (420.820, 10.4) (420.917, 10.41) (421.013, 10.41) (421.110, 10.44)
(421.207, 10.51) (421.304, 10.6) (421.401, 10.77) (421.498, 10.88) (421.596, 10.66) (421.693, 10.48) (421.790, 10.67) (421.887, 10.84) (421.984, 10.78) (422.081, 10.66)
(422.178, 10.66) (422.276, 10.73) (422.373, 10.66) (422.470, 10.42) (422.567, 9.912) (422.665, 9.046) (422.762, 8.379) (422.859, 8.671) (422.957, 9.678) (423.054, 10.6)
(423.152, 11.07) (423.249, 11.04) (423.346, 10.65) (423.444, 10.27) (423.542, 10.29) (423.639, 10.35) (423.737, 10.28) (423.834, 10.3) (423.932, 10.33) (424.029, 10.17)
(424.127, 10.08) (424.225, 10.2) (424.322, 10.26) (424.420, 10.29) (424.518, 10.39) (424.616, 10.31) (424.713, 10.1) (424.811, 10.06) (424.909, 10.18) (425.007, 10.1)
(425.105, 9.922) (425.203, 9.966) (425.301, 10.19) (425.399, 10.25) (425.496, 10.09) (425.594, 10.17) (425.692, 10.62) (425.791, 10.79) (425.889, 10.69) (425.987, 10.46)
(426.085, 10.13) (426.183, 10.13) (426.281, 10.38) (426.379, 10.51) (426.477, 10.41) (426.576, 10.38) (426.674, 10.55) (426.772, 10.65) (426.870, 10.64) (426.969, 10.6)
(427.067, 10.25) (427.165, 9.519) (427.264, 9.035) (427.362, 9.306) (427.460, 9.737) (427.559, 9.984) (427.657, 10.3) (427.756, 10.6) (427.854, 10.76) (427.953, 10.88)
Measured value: 0.136 nm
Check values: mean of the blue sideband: 10.5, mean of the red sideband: 10.3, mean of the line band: 10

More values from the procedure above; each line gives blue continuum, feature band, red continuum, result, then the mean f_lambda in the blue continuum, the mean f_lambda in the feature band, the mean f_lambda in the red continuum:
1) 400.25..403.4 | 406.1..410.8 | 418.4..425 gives 0.18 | 10.6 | 10.1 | 10.3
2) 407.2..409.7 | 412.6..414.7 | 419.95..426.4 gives -0.02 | 10.6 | 10.6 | 10.3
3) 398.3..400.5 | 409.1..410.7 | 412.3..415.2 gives 0.19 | 10.4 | 9.33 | 10.6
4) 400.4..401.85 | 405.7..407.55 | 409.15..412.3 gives -0.03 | 10.6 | 10.4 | 9.96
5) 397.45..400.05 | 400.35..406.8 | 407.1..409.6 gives -0.15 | 10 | 10.5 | 10.6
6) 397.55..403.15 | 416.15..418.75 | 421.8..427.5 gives -0.09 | 10.4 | 10.6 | 10.2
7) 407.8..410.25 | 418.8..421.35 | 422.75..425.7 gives -0.04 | 10.2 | 10.4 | 10.2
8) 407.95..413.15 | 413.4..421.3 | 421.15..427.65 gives -0.21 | 10.3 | 10.5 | 10.3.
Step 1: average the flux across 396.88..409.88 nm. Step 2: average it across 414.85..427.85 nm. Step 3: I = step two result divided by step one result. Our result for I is 1.02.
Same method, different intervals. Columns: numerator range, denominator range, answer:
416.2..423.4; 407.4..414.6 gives 1.01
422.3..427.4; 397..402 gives 1.04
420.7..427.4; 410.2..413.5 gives 1.01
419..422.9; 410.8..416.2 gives 0.98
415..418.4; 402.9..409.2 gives 1.00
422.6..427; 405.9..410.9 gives 1.01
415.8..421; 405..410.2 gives 1.01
